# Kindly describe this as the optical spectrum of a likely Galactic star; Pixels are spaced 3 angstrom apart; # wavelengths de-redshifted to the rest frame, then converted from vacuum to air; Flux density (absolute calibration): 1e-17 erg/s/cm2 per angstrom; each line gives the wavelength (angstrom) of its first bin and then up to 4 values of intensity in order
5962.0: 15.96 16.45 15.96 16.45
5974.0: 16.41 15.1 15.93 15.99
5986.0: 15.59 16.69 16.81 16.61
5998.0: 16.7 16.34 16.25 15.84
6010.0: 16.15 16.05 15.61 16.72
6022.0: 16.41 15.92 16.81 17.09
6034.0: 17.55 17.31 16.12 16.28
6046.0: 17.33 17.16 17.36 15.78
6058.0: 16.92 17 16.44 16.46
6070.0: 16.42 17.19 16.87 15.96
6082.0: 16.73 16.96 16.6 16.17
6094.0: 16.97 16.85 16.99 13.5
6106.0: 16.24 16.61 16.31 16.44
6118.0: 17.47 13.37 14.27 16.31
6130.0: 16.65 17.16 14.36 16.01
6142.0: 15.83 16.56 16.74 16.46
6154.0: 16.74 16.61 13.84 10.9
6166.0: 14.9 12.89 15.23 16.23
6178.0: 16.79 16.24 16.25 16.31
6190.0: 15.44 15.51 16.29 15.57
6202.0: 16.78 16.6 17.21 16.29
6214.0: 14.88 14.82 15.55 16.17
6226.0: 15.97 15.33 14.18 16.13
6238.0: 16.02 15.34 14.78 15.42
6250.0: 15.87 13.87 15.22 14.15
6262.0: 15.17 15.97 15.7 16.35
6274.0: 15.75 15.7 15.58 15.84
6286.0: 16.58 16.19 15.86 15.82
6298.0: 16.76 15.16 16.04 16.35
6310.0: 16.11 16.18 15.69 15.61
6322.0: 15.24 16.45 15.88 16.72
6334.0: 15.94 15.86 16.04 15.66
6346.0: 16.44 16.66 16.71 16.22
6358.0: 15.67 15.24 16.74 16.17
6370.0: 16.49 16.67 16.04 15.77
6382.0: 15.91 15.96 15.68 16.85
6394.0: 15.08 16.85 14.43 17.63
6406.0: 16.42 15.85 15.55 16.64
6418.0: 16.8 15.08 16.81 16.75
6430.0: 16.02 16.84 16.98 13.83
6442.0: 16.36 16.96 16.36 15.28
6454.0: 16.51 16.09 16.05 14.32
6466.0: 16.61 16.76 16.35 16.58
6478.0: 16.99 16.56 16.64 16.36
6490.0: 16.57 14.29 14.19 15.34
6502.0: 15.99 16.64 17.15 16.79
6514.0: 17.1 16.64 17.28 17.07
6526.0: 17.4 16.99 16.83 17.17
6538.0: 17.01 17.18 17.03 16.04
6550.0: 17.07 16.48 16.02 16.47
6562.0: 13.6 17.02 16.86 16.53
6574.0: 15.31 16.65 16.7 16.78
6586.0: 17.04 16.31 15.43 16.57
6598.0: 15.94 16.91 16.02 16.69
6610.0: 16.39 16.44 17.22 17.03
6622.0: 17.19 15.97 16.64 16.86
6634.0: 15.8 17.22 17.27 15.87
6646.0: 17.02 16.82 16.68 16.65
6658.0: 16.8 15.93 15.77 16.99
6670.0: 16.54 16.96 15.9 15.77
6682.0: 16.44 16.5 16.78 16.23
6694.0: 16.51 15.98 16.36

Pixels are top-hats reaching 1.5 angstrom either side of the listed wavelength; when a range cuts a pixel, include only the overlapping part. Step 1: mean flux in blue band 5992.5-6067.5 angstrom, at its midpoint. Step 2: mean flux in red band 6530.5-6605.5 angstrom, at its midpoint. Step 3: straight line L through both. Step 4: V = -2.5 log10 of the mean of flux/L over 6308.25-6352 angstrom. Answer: 0.03 mag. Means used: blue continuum 16.6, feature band 16.1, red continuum 16.4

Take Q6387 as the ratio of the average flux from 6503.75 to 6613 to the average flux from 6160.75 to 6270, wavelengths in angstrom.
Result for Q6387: 1.07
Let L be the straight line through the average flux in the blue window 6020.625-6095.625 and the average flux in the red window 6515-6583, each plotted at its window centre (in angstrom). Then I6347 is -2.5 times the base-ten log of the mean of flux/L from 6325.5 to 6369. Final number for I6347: 0.03 mag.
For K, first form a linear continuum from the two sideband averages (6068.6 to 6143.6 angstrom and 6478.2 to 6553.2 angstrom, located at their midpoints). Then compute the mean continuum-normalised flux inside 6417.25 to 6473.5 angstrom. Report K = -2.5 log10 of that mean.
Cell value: 0.02 mag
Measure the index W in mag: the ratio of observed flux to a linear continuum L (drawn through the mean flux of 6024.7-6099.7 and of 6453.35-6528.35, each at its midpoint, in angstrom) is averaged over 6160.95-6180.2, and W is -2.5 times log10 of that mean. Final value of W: 0.147 mag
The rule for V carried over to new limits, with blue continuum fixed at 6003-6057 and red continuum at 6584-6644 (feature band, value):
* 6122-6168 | 0.07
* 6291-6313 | 0.03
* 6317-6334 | 0.04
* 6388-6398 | 0.03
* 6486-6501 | 0.08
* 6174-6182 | 0.01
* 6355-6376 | 0.03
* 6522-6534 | -0.03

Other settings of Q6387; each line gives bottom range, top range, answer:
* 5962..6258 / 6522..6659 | 1.03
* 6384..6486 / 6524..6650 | 1.02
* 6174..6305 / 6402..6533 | 1.04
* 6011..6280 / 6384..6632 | 1.02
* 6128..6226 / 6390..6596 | 1.04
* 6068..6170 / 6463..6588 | 1.04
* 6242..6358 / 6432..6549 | 1.04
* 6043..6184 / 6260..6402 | 1.00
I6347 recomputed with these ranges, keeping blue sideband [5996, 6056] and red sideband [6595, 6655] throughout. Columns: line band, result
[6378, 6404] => 0.04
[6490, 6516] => 0.04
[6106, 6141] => 0.04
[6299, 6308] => 0.05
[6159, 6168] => 0.25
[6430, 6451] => 0.03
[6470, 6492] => 0.01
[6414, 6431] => 0.02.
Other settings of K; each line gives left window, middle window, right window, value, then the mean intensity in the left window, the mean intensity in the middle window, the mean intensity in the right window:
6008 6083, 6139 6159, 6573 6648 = 0.01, 16.6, 16.4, 16.5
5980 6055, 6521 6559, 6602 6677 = -0.02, 16.5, 16.8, 16.6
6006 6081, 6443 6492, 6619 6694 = 0.02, 16.6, 16.3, 16.5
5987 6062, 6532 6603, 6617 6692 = 0.01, 16.6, 16.4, 16.6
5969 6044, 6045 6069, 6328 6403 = -0.03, 16.3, 16.8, 16.1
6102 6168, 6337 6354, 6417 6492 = -0.02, 15.6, 16.3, 16.2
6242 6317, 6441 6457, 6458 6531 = 0.00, 15.7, 16.3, 16.4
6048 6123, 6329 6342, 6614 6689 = 0.03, 16.4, 16.1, 16.6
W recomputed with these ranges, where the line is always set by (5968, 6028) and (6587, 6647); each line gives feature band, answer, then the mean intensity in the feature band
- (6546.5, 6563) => 0.03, 16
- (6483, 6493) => 0.02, 16.2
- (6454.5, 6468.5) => 0.04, 15.9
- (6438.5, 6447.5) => 0.03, 16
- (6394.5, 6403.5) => 0.03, 16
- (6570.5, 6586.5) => 0.00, 16.5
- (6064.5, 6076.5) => -0.03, 16.7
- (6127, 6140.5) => 0.01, 16.1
